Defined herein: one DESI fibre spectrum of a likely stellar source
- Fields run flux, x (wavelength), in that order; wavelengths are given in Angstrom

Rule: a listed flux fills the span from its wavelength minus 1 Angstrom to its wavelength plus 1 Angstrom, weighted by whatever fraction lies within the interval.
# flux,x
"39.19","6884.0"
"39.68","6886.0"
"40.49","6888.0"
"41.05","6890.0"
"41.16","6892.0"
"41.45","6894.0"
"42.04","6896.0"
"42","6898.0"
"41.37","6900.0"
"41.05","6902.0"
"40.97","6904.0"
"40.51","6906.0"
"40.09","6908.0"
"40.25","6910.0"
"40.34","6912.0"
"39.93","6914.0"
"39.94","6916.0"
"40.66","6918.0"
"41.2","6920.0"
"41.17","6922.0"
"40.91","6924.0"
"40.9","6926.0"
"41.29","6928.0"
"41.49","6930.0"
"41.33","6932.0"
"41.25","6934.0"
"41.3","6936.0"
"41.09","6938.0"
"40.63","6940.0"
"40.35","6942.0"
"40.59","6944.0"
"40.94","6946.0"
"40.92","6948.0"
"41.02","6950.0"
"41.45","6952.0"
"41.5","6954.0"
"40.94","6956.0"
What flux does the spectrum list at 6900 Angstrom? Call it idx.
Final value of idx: 41.37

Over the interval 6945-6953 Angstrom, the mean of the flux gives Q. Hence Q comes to 41.1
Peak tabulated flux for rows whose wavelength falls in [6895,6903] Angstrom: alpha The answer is 42.04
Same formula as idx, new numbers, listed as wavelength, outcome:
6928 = 41.29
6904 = 40.97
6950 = 41.02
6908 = 40.09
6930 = 41.49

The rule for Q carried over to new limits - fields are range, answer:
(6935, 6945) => 40.8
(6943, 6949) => 40.8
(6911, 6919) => 40.2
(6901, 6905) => 41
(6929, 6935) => 41.4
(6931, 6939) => 41.2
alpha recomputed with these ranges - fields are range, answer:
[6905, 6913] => 40.51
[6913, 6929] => 41.29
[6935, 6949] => 41.3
